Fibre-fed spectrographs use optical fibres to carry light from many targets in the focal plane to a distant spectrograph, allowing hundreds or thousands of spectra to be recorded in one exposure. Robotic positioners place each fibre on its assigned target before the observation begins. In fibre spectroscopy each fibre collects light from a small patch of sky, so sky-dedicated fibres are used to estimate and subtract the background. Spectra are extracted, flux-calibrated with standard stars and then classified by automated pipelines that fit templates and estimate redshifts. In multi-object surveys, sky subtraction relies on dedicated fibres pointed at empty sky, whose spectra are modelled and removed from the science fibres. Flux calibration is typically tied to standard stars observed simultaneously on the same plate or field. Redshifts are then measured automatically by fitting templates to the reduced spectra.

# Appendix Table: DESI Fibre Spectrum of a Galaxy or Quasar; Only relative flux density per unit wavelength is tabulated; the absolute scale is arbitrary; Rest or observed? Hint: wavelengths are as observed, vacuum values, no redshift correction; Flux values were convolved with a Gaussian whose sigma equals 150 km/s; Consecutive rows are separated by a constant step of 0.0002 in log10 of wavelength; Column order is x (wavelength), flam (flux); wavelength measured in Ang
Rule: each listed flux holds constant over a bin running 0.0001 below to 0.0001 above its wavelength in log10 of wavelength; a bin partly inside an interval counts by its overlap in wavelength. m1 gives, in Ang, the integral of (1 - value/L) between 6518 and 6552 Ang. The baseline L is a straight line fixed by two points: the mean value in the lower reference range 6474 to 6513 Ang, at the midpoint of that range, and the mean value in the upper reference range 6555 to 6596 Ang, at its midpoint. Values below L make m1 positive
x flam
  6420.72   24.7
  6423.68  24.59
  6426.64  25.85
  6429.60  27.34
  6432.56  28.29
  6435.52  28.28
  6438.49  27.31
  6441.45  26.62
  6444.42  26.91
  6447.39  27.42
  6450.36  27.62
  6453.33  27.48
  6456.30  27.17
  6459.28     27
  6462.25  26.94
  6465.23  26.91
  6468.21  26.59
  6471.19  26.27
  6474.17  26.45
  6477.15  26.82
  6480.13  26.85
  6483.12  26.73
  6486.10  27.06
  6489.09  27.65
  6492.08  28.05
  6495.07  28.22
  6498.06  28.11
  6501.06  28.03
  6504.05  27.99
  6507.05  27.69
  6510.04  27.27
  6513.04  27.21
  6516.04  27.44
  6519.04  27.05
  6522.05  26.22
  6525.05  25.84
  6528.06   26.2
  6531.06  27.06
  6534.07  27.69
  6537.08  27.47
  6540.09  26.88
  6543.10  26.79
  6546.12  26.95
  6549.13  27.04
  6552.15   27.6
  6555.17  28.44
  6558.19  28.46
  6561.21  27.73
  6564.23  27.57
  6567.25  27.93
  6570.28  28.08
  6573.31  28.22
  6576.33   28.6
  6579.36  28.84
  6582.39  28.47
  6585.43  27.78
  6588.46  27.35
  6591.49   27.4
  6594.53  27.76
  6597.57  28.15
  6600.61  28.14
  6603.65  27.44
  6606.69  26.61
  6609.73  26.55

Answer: 1.1 Ang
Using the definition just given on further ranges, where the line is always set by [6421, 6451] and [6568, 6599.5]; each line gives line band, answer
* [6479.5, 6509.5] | -0.3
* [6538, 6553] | 0.4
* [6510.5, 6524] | 0.3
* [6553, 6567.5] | -0.1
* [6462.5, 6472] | 0.2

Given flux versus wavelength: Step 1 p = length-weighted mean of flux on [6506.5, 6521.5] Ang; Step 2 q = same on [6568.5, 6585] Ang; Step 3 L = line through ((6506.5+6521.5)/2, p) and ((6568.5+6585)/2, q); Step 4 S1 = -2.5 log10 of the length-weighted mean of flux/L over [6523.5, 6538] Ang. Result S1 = 0.03 mag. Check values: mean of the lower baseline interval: 27.2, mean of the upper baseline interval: 28.4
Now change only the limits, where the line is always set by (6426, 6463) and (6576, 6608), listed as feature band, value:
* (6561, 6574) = -0.01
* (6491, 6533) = 0.01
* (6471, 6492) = 0.02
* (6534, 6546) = 0.02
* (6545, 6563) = 0.00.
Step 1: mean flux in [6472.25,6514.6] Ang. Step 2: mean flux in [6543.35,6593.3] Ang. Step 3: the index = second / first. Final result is 1.0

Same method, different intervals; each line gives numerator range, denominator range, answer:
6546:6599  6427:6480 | 1.03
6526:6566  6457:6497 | 1.01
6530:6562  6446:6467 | 1.01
